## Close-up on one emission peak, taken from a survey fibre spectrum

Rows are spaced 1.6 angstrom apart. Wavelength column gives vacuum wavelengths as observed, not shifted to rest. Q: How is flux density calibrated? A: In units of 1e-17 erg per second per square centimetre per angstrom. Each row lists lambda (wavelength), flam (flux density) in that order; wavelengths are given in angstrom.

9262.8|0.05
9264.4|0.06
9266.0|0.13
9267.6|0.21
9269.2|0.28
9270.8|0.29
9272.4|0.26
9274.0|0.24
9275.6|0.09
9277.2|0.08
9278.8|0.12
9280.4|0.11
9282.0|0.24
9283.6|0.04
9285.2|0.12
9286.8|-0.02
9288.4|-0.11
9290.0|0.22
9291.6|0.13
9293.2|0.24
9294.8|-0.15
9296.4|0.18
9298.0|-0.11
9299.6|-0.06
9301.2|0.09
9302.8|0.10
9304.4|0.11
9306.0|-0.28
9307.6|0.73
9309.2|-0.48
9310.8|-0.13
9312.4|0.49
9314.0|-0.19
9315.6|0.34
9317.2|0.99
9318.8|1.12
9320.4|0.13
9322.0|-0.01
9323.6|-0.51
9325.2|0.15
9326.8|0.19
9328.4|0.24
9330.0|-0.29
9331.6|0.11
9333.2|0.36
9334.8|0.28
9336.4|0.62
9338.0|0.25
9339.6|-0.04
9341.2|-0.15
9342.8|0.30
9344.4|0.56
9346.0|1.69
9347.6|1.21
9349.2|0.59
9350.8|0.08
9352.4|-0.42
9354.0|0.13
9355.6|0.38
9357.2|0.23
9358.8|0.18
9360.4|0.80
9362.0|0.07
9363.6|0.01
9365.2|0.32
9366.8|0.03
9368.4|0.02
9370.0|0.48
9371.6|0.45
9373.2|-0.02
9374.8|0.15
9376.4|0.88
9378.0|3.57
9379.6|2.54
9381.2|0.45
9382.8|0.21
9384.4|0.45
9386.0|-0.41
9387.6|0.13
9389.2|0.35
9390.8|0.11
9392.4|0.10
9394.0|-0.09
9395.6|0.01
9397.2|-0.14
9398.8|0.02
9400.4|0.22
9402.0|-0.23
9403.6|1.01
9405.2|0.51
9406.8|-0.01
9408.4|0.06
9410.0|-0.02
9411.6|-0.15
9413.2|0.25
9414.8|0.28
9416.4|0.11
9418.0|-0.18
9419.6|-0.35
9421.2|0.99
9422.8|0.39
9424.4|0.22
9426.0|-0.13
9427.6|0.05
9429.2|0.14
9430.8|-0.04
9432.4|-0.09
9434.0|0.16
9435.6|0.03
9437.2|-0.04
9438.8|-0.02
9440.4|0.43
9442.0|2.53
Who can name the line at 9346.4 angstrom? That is H-beta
